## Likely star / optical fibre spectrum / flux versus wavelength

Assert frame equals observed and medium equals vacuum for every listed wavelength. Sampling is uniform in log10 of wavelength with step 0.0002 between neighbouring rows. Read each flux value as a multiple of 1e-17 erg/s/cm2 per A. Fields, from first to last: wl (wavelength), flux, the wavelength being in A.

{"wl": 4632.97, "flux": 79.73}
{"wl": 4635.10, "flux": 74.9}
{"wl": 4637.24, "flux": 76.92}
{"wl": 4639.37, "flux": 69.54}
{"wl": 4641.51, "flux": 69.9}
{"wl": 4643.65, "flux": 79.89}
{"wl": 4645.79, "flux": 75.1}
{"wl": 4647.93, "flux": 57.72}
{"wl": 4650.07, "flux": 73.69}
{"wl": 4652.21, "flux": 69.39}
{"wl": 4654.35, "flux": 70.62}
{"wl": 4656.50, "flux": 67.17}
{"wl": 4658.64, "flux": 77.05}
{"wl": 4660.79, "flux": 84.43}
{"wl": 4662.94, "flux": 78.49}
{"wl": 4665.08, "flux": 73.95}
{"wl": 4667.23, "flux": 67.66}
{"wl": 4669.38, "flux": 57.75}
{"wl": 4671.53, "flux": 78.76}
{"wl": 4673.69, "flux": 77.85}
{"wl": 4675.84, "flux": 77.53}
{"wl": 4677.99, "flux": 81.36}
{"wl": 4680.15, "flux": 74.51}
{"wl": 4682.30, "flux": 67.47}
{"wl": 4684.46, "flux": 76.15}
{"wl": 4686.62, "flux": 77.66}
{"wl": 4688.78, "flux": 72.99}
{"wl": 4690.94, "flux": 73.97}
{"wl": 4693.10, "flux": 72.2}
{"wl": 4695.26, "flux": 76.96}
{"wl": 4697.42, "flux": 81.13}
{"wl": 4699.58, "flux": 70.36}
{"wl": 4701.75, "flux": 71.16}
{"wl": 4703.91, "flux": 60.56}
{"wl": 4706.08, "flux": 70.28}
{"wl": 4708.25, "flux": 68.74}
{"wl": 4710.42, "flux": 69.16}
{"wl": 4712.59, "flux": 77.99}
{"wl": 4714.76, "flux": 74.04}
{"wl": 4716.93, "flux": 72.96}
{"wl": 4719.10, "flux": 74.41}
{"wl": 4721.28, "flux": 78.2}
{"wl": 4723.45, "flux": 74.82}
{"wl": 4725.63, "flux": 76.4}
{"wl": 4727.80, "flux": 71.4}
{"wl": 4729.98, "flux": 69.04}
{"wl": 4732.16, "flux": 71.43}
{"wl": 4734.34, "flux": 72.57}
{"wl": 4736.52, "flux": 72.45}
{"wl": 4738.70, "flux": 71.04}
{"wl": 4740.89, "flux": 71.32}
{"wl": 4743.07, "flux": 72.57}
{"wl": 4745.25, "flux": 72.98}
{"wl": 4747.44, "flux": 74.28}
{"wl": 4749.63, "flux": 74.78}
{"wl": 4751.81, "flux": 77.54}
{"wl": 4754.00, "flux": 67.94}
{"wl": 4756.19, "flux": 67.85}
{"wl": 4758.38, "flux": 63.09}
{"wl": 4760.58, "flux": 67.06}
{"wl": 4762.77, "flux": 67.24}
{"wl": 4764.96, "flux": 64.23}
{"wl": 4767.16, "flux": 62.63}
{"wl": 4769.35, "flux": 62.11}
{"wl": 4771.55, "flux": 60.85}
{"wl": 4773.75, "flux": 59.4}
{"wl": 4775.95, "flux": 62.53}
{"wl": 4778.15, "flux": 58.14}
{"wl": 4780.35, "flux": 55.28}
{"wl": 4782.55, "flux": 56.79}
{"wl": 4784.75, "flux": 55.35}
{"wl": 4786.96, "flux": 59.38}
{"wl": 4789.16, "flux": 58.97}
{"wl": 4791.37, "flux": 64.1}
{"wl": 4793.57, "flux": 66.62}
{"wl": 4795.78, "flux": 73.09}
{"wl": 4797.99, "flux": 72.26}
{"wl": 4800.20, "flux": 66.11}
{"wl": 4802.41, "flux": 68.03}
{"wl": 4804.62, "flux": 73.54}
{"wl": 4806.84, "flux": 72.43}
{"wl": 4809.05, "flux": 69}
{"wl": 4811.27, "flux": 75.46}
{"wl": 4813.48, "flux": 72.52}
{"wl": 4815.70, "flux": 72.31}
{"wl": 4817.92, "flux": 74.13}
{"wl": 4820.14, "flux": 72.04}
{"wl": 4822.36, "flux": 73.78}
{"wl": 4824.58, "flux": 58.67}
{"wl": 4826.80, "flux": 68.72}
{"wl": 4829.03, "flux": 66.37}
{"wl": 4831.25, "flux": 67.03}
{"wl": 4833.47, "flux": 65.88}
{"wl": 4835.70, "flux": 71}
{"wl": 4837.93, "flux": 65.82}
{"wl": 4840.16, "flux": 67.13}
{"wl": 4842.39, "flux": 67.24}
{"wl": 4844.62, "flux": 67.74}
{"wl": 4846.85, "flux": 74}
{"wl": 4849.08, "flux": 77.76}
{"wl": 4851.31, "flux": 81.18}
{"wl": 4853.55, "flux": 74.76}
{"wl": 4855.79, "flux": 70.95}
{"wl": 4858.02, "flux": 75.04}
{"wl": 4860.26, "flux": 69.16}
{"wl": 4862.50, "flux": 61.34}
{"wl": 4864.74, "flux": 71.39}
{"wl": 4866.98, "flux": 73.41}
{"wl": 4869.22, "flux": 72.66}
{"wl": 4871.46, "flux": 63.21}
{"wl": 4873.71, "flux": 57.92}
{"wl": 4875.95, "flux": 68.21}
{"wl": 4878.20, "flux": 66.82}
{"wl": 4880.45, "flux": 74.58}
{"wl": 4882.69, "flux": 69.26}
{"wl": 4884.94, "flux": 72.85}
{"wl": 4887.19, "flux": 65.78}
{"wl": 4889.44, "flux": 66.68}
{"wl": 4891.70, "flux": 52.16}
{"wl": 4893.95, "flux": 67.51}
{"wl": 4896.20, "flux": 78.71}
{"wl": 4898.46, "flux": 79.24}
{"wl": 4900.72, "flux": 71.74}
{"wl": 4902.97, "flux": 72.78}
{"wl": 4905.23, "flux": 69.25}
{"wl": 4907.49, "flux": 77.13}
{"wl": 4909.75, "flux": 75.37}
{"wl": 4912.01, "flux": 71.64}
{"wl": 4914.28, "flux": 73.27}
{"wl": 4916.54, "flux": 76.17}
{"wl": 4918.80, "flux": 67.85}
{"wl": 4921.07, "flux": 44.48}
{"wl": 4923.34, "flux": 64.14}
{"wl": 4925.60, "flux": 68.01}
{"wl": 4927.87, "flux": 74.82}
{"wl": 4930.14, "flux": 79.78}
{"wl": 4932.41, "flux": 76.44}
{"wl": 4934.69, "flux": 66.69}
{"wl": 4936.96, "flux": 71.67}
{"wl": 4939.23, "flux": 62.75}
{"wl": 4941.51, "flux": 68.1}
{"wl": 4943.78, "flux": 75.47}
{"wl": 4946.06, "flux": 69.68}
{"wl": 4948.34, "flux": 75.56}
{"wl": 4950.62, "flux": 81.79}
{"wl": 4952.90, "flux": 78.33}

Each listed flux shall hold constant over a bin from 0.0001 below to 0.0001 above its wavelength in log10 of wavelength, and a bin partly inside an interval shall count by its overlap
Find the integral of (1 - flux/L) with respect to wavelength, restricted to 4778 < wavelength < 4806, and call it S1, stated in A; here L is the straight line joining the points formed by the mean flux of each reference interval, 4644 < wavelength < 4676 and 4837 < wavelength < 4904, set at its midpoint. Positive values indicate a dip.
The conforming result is 2.7 A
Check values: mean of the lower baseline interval 72.5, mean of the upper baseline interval 69.9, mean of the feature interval 64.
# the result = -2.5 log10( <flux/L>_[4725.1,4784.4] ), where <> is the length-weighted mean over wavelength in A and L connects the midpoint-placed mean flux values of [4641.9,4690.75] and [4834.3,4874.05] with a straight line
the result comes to 0.074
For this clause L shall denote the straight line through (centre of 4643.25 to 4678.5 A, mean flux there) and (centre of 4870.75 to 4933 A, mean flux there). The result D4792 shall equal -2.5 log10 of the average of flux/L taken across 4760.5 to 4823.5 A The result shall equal 0.08 mag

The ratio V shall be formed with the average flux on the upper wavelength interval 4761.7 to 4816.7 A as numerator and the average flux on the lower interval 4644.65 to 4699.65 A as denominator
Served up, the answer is 0.9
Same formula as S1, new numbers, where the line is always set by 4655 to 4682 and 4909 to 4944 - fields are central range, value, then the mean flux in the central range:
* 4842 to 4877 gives 0.21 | 70.4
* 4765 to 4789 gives 4.29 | 59.4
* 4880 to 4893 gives 0.71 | 66.5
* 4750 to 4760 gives 0.47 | 69.4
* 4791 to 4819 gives 0.37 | 70.9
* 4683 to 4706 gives 0.27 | 73.1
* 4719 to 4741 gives 0.08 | 73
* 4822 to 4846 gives 1.43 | 67.1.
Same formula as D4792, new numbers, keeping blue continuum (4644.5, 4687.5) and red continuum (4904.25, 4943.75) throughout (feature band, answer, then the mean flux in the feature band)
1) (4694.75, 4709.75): 0.03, 71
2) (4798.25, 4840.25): 0.03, 69.6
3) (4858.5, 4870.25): 0.01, 69.9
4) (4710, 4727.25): -0.03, 74.9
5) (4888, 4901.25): 0.02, 69.1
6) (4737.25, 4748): 0.00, 72.3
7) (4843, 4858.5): -0.05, 74.3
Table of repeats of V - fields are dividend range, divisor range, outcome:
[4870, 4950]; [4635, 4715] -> 0.95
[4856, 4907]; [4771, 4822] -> 1.05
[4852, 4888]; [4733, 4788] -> 1.05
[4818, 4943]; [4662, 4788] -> 0.99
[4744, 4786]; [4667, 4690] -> 0.88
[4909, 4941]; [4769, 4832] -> 1.05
